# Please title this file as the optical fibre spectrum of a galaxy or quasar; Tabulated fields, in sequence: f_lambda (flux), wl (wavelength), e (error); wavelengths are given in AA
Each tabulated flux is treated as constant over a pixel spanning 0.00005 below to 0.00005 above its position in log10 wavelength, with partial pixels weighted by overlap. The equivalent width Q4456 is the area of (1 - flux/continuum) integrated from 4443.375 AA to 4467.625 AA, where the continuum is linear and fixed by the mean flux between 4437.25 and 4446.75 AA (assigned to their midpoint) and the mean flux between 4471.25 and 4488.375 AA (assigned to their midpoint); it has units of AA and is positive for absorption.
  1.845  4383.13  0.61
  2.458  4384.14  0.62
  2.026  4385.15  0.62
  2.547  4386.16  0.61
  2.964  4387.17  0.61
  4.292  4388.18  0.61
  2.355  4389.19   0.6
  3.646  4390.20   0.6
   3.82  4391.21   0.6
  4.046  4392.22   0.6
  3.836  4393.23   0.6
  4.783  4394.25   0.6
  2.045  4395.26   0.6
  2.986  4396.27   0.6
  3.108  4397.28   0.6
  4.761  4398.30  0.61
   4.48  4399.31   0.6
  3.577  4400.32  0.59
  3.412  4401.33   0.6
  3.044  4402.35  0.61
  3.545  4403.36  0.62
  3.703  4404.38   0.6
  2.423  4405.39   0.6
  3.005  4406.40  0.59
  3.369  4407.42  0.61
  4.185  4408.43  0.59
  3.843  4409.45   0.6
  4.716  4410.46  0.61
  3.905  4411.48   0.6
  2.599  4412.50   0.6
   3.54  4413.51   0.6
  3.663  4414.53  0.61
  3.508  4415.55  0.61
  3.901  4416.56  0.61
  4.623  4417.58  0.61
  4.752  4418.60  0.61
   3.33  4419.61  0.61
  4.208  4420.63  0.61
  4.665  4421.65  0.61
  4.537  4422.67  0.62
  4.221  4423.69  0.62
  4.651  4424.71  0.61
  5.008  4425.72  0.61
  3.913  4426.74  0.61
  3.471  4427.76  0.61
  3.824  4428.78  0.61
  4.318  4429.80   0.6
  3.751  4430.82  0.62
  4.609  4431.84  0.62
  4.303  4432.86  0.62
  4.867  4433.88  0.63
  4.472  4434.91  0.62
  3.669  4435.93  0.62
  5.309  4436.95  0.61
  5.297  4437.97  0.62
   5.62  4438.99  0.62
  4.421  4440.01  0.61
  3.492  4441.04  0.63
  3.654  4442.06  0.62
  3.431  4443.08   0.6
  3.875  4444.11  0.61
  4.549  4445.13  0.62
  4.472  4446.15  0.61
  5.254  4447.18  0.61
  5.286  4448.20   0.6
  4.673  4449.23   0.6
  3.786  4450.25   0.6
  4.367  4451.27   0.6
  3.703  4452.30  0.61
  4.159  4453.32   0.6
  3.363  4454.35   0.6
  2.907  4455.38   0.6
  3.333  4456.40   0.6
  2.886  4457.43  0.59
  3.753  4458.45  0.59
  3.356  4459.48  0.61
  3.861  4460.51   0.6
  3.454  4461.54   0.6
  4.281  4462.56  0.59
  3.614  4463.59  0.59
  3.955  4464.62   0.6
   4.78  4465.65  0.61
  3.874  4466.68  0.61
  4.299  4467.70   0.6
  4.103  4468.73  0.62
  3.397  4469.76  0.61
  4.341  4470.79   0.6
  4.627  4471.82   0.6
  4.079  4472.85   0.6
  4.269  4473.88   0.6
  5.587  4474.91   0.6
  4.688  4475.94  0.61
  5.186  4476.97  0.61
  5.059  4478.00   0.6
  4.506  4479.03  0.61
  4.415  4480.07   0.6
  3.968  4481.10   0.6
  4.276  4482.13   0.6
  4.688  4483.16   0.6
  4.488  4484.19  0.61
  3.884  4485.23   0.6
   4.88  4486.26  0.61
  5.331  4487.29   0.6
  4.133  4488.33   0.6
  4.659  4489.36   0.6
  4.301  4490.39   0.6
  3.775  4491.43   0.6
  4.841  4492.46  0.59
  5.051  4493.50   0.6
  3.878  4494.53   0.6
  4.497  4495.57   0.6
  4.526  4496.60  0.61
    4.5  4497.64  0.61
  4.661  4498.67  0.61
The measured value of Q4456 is 2.5 AA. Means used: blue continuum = 4.34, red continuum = 4.6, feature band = 3.98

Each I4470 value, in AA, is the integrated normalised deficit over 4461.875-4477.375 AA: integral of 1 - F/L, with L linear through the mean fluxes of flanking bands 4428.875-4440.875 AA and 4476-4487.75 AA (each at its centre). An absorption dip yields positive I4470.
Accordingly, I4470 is 0.91 AA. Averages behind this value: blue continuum 4.54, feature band 4.32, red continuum 4.61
